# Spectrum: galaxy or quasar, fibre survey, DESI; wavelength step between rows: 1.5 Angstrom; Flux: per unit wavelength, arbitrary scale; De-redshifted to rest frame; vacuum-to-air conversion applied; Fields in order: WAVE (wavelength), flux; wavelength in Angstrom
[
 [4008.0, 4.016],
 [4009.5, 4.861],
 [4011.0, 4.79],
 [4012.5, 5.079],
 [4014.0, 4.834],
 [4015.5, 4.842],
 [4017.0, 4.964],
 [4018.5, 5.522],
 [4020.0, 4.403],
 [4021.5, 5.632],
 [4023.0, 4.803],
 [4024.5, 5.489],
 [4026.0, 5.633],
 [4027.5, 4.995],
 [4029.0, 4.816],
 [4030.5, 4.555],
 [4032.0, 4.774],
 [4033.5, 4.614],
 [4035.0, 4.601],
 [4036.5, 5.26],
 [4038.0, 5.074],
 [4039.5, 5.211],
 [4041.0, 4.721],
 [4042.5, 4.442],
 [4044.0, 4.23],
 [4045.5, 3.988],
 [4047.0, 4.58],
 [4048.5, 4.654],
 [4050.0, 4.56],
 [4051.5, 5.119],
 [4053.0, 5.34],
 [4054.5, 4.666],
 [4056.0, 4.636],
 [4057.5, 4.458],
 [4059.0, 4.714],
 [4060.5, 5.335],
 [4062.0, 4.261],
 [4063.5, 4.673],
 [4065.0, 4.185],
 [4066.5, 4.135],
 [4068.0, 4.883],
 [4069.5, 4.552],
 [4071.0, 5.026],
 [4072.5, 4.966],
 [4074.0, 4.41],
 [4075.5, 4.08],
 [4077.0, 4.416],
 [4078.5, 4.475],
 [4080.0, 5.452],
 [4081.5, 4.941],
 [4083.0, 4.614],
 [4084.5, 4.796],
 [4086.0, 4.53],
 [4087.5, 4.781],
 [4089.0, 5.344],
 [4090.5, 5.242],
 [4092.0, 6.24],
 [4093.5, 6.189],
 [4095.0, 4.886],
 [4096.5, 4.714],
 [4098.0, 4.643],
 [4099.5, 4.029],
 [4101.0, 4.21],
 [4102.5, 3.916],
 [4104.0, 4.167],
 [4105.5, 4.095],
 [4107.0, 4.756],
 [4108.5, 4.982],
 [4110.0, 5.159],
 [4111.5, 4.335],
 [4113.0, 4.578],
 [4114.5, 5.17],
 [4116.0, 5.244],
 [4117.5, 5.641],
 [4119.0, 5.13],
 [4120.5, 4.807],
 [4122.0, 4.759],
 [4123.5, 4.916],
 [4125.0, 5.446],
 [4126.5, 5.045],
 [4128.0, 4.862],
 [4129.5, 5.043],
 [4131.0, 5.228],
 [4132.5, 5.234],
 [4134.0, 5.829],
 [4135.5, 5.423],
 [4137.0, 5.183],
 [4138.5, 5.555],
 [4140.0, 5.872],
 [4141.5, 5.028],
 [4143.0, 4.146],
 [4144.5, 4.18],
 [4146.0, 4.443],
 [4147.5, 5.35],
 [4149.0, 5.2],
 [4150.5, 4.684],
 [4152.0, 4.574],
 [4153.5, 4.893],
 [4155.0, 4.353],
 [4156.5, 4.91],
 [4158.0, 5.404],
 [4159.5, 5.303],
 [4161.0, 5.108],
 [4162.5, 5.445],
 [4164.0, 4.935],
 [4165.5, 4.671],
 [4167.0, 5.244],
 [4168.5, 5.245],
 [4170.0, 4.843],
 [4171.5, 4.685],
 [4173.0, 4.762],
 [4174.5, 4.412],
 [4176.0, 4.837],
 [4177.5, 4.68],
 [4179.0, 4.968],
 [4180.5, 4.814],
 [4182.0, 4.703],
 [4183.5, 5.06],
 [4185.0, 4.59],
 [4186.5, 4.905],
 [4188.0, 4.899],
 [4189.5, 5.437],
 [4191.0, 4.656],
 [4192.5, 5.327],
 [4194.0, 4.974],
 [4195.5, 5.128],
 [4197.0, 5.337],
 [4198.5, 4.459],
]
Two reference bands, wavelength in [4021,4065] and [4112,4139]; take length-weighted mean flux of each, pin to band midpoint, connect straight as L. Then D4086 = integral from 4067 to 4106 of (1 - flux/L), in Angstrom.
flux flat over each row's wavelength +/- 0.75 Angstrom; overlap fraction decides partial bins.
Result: 1.86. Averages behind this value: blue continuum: 4.81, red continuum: 5.16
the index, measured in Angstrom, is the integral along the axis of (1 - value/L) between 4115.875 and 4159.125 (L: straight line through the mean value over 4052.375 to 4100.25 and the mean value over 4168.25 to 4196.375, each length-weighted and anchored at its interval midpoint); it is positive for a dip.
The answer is -1.8 Angstrom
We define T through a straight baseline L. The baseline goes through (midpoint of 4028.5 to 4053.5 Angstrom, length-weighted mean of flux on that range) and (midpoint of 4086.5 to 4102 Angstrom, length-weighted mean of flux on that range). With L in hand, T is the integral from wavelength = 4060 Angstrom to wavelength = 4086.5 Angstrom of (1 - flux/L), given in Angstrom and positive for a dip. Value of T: 1.35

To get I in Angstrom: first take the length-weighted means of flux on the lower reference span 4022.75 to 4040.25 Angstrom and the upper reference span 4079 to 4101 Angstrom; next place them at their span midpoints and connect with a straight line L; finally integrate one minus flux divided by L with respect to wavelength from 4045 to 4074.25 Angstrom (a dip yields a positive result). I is 1.9 Angstrom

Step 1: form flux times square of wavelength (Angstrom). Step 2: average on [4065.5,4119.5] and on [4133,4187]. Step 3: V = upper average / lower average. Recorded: 1.07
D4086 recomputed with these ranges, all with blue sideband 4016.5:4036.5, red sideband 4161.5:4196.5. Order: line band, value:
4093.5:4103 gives 0.78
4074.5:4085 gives 0.63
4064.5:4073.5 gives 0.62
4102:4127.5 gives 0.59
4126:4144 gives -0.89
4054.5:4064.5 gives 0.63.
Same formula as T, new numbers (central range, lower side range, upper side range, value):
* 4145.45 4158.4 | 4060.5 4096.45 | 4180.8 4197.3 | 0.20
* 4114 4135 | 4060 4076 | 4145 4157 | -1.99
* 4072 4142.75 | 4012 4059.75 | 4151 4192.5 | -0.84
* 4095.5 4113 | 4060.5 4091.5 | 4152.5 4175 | 1.19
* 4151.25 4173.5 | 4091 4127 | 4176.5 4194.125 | -0.26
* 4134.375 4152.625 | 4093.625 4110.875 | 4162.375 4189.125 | -0.99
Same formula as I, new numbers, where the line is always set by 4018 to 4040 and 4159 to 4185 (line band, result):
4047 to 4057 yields 0.4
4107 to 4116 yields 0.2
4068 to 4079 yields 0.9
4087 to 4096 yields -0.9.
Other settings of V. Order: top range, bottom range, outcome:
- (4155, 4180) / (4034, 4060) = 1.11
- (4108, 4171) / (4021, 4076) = 1.11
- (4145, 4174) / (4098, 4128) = 1.06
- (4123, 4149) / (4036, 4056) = 1.12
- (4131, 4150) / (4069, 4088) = 1.12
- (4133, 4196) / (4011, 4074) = 1.10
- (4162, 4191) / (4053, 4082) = 1.11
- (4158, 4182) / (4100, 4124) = 1.07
